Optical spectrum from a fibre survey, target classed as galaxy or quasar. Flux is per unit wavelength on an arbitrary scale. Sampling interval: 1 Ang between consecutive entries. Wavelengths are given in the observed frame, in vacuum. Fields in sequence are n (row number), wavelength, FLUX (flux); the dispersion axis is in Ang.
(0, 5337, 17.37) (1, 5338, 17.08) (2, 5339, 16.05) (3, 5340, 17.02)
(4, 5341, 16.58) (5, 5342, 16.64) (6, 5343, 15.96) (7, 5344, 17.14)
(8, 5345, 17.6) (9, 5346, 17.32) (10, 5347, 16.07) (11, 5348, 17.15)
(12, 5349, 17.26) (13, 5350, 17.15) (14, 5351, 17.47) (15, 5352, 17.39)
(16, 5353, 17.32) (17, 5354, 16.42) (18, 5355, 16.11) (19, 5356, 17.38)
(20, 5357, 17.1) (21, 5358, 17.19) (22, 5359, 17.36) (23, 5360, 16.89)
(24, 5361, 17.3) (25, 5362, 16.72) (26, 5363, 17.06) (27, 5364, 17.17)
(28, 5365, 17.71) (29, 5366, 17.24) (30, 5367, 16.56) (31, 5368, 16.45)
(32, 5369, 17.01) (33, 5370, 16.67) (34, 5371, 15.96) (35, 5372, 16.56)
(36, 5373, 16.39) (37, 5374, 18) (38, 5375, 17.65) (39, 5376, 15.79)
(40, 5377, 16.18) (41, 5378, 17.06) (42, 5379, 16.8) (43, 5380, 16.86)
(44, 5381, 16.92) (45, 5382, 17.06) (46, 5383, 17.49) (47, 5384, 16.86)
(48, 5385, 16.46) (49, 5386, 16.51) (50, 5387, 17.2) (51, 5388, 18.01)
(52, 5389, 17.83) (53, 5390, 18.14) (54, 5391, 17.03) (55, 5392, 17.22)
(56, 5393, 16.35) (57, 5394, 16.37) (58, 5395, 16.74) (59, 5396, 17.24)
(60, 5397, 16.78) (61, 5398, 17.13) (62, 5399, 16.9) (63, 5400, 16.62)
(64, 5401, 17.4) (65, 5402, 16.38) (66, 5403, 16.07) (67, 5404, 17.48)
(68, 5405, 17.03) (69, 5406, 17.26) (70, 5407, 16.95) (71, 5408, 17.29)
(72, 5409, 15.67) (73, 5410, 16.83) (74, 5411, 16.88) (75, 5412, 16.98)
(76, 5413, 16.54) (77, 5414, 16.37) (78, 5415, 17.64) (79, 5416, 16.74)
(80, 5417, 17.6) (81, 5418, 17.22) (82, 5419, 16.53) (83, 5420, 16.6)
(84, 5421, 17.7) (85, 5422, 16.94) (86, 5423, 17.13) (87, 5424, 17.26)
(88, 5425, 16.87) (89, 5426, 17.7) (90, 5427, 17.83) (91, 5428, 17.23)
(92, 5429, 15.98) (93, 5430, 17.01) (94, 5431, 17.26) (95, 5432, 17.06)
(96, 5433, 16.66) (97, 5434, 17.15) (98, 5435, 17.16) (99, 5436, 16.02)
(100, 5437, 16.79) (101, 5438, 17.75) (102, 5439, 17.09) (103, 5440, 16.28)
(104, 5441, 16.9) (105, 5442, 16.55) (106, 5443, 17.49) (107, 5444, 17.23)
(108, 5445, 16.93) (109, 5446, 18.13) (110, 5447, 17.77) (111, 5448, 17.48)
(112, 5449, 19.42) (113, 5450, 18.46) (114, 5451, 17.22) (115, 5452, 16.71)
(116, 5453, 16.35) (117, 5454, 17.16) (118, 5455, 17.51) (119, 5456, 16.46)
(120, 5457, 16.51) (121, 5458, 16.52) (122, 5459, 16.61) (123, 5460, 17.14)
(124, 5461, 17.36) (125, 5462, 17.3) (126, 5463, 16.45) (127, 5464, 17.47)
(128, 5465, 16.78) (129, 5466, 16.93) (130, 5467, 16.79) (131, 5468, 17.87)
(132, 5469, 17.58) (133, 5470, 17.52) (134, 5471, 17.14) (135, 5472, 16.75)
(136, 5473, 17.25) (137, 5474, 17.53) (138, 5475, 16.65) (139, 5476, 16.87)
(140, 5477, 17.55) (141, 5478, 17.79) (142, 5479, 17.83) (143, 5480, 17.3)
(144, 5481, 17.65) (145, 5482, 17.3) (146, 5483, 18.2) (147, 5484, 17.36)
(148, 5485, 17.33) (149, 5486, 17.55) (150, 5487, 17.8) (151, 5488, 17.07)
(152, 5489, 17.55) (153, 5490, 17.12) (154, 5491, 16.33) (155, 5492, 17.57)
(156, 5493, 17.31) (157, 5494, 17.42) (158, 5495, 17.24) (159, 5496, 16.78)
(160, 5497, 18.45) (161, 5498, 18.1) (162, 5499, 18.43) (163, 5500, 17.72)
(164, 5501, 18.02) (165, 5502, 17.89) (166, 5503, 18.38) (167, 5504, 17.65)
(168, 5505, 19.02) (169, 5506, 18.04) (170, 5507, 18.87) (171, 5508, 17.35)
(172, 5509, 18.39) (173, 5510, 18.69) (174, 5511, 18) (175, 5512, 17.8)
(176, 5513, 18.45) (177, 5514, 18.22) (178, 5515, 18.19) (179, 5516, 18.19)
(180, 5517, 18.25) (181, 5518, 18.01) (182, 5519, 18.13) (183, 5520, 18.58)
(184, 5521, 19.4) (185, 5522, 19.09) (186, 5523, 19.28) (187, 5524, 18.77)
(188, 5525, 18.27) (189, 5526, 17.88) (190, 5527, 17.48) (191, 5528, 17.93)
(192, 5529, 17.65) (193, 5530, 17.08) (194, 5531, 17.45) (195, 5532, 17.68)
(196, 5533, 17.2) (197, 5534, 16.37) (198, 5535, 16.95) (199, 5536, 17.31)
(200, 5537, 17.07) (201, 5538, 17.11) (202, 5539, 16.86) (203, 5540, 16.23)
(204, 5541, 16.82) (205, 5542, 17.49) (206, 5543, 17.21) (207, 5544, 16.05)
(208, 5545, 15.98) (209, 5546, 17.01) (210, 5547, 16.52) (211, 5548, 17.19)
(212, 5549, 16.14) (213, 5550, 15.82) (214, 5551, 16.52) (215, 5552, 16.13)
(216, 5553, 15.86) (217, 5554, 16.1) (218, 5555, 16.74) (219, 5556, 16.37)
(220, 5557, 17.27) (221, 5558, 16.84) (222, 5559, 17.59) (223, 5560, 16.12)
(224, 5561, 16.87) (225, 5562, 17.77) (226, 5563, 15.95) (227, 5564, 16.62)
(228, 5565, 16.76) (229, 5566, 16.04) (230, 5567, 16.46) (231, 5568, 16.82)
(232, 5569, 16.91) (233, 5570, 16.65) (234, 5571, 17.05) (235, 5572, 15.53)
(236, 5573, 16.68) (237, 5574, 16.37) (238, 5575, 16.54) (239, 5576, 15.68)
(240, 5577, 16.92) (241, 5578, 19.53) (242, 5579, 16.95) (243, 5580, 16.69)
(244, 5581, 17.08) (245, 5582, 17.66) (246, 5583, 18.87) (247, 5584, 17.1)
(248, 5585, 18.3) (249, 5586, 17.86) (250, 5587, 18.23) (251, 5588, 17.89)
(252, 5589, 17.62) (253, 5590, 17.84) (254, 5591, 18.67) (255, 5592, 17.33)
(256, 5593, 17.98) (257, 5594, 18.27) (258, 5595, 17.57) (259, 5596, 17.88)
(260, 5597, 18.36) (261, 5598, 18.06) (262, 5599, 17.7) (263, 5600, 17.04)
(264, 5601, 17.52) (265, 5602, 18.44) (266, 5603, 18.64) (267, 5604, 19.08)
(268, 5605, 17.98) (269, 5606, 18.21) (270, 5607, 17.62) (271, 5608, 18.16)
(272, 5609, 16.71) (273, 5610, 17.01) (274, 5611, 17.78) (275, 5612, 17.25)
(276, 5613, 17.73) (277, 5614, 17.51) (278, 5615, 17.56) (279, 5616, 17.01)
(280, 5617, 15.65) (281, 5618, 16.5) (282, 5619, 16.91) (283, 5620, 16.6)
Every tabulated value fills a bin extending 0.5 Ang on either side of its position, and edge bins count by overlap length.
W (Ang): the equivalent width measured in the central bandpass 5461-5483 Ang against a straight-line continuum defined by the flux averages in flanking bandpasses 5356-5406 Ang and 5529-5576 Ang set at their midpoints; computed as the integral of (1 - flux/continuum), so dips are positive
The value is -0.59 Ang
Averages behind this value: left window 17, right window 16.7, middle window 17.3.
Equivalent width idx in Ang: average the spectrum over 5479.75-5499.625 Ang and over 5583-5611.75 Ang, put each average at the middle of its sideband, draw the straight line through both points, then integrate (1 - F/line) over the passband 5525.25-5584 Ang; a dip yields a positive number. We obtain 2.9 Ang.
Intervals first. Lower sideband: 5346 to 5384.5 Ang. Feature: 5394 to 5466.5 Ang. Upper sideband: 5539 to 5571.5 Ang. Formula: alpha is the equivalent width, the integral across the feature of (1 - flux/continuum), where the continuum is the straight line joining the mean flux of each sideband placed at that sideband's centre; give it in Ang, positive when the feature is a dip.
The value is -0.8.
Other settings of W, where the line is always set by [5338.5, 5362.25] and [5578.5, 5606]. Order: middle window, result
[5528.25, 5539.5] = 0.3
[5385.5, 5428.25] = 0.3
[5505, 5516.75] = -0.4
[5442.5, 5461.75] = 0.1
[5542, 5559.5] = 1.1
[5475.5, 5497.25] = 0.1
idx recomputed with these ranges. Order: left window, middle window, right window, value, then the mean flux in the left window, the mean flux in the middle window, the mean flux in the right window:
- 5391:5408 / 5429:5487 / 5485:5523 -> 1.0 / 16.9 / 17.2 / 18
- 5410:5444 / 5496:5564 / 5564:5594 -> -1.3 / 17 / 17.5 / 17.2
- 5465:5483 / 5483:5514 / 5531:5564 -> -1.2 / 17.3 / 17.8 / 16.7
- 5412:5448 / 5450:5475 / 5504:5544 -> 0.4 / 17.1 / 17.1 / 17.8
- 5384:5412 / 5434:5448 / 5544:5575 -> -0.2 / 17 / 17.1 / 16.5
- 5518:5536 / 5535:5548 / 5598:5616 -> 0.8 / 17.9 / 16.8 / 17.7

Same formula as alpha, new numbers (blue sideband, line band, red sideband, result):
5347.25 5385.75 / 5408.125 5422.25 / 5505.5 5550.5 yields 0.2 Ang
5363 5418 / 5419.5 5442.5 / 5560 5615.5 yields 0.0 Ang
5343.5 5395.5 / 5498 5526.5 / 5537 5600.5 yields -2.1 Ang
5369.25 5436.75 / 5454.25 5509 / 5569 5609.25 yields -0.7 Ang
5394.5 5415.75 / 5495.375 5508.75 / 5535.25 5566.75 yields -1.1 Ang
